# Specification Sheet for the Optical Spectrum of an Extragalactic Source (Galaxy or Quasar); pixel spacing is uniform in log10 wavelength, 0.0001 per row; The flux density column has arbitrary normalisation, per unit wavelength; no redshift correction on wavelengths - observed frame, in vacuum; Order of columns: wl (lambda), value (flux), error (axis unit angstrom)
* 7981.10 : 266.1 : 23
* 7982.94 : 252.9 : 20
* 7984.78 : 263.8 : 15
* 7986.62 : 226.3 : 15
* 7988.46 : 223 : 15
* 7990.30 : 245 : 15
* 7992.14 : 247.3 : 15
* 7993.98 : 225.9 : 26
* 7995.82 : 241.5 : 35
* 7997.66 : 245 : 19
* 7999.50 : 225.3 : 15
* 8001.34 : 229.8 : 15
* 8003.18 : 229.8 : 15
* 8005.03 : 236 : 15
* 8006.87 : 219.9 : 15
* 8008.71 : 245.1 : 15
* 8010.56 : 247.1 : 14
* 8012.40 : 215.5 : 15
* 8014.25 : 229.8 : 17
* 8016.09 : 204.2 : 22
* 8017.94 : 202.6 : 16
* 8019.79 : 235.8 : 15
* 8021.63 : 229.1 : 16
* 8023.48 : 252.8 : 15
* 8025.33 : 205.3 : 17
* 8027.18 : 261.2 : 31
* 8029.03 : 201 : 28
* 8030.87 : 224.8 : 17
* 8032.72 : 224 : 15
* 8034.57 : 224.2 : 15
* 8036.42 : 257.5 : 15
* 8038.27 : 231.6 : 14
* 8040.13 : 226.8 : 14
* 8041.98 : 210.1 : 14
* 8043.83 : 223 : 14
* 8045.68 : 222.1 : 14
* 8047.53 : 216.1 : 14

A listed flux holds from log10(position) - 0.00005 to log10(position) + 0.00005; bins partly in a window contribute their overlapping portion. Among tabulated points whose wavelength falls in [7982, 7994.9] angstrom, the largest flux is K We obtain 263.8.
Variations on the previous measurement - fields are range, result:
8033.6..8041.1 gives 257.5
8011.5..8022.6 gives 235.8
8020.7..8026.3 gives 252.8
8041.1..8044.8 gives 223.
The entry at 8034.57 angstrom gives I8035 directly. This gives 224.2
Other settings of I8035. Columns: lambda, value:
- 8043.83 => 223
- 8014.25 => 229.8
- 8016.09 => 204.2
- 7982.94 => 252.9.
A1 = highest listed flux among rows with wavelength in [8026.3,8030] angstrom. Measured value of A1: 261.2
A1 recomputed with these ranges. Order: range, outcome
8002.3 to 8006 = 236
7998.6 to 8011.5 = 247.1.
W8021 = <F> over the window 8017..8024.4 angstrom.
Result 230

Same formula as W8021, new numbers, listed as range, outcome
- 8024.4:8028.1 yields 233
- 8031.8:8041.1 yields 233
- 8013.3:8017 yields 217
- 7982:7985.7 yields 258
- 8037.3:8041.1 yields 229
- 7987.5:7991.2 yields 234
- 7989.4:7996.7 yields 240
